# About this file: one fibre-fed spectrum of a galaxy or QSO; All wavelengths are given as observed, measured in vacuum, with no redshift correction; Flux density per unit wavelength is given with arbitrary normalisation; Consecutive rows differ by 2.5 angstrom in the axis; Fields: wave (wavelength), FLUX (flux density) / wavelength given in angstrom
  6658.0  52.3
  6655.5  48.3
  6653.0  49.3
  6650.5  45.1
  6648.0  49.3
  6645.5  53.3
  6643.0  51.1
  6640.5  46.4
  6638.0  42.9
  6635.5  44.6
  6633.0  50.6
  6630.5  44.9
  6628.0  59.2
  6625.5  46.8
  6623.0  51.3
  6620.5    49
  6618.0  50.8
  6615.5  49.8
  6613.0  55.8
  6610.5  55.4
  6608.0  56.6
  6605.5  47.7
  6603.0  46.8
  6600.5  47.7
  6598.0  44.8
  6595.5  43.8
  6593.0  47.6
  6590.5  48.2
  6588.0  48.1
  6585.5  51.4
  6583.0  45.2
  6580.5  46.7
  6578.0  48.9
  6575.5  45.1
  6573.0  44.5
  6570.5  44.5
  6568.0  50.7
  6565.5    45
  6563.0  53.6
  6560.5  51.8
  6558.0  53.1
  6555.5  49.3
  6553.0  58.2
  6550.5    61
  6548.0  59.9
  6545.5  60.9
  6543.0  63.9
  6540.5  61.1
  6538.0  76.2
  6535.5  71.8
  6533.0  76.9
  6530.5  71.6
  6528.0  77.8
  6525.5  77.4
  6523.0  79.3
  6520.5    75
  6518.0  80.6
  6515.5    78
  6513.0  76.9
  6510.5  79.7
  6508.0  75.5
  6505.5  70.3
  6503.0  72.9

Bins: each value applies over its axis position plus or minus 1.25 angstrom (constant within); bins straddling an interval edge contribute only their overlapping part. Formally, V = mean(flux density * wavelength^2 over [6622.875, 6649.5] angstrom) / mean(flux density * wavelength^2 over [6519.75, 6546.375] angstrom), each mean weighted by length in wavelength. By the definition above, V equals 0.70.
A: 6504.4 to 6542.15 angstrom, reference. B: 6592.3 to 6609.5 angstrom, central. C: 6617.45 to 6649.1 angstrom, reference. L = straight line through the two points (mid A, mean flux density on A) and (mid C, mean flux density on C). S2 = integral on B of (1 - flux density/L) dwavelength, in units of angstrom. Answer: 2.7 angstrom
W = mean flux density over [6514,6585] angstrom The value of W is 61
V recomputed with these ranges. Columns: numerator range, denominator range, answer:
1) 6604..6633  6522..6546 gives 0.73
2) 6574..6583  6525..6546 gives 0.67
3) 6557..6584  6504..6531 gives 0.64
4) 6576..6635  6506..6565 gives 0.74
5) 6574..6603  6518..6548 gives 0.67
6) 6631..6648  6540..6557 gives 0.84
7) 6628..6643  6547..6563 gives 0.88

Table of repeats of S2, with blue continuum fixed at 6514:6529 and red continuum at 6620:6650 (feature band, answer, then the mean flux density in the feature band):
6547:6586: 9.44 angstrom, 50.5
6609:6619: 0.24 angstrom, 53.1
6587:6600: 2.85 angstrom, 46.5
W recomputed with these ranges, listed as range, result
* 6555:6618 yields 48.9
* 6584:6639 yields 49.3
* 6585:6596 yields 47.8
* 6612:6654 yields 49.4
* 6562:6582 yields 47.3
